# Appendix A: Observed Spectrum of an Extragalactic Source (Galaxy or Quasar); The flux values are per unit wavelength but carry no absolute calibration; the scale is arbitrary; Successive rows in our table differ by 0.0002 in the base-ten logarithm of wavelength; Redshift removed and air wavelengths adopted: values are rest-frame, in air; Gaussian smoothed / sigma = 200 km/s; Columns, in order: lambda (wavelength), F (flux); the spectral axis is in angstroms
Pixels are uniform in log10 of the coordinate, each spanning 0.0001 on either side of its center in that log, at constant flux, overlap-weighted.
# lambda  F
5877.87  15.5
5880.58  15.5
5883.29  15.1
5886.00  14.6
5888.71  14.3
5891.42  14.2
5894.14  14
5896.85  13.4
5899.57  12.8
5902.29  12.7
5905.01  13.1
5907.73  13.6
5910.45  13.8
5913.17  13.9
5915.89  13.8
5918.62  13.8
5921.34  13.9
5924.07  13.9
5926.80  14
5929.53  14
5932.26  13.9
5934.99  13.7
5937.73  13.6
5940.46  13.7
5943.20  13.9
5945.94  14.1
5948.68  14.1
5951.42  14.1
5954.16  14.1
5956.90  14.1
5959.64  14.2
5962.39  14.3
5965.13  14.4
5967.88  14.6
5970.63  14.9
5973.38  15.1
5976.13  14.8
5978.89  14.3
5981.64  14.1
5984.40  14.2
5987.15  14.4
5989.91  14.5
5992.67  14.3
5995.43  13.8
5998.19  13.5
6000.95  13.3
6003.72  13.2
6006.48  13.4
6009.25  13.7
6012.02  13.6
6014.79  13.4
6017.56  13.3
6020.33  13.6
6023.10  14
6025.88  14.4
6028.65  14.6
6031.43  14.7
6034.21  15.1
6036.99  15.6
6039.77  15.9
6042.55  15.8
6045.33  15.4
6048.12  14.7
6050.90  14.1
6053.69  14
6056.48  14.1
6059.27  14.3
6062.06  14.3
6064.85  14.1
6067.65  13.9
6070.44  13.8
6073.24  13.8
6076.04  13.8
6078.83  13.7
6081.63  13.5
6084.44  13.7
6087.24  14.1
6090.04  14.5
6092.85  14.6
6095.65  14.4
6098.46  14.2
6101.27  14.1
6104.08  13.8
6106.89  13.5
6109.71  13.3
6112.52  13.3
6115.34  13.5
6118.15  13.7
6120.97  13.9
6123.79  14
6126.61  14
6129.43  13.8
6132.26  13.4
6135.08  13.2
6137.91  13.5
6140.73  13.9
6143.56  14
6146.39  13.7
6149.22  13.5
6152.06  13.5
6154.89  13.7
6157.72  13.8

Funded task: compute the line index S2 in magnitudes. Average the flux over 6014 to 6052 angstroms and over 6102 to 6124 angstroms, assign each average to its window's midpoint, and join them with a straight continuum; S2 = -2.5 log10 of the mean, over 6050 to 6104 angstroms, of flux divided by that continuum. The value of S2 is 0.00 mag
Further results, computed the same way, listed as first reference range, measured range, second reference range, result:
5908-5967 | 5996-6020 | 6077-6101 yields 0.05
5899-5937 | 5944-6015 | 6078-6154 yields -0.03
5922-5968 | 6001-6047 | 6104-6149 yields -0.04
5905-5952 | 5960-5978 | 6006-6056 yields -0.04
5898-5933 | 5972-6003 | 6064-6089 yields -0.04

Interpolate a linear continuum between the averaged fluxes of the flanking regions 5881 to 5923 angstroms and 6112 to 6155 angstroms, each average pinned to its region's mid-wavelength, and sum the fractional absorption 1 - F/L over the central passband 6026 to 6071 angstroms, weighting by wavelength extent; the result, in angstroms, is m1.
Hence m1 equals -3.04 angstroms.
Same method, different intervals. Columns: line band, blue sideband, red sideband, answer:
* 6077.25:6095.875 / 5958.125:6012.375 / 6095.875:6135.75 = -0.3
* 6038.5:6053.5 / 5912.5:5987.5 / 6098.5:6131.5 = -1.3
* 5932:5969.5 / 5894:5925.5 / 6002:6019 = -1.6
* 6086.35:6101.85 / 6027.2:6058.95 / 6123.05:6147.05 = -0.1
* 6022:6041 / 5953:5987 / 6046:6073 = -0.9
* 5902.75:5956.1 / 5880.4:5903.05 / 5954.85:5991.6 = 1.5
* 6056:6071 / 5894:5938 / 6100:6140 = -0.5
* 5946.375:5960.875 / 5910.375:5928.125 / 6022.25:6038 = 0.0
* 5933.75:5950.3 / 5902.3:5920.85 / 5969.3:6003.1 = 0.0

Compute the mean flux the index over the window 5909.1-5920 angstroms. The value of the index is 13.8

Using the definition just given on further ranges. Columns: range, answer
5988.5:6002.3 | 13.9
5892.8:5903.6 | 13.2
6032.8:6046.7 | 15.6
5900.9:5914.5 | 13.4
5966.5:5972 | 14.7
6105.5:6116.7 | 13.4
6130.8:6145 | 13.6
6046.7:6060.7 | 14.2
